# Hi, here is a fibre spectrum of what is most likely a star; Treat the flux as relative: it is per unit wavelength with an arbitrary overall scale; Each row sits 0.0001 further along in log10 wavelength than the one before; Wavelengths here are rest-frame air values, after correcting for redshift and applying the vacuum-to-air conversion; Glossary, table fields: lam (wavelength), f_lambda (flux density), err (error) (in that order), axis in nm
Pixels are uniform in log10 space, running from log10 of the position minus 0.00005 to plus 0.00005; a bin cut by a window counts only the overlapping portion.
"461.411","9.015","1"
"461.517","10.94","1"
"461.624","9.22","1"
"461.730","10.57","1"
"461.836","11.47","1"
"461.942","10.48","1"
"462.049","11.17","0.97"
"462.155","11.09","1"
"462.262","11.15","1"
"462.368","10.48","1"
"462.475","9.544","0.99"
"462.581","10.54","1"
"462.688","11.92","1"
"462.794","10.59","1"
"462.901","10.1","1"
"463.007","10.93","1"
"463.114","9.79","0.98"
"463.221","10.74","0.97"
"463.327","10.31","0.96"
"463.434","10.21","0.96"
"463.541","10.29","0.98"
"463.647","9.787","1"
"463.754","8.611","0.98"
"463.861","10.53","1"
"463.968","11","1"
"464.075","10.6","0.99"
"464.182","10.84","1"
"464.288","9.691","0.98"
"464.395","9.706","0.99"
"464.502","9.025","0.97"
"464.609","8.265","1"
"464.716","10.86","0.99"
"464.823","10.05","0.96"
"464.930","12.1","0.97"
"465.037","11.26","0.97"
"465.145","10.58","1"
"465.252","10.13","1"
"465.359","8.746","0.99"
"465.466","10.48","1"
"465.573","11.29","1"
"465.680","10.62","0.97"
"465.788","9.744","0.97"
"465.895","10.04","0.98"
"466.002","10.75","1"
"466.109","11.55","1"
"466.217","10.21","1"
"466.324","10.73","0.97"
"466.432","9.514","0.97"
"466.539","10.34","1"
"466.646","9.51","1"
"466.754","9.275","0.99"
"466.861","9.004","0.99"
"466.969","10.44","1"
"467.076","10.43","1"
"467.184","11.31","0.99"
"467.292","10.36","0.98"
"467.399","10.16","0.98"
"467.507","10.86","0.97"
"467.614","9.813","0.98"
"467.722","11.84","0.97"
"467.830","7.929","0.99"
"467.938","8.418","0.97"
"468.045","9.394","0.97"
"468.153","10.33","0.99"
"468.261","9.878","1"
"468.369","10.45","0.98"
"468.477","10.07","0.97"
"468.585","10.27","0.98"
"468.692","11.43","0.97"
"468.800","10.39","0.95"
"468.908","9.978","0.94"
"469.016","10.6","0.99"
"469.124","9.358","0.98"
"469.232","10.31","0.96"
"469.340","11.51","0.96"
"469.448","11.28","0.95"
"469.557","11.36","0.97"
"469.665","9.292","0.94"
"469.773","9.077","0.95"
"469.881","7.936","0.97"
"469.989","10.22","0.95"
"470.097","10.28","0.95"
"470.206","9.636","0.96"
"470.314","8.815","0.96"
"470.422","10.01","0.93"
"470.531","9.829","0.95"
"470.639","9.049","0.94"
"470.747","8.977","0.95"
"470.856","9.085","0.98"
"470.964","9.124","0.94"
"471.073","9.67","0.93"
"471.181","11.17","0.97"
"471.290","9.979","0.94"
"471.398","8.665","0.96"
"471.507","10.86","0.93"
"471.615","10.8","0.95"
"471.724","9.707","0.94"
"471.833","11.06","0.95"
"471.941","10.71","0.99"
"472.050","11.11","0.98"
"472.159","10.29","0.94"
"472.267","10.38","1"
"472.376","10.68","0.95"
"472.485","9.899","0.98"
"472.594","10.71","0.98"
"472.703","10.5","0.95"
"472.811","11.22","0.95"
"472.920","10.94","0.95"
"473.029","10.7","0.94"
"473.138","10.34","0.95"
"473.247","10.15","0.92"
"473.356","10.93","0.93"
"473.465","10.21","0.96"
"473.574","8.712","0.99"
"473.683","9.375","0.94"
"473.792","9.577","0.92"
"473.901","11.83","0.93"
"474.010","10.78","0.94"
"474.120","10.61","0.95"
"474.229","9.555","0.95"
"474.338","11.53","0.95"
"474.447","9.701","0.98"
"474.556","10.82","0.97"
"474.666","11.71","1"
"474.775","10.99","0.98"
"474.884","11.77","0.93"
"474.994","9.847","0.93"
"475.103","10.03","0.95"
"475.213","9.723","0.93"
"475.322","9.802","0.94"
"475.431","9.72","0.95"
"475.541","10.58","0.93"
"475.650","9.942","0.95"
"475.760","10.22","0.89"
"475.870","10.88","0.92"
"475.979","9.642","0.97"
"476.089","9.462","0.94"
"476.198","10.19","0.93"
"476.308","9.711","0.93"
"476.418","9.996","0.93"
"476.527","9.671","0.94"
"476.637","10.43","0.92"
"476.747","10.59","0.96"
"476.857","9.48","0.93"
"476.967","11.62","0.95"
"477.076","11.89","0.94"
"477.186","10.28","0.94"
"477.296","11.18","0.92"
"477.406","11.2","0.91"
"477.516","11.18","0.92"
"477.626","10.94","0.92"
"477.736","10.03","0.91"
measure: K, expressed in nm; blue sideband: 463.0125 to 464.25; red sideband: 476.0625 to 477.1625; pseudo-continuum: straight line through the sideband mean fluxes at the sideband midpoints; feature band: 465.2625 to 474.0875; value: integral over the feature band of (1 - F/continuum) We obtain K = 0.12 nm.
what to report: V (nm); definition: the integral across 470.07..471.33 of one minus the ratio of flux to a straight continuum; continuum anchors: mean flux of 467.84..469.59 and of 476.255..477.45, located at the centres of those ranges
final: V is 0.09 nm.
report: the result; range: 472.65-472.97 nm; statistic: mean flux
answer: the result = 10.9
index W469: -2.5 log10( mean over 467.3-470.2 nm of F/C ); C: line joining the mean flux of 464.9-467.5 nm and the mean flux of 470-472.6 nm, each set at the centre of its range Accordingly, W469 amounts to 0.01 mag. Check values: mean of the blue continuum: 10.3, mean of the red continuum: 10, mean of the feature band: 10.1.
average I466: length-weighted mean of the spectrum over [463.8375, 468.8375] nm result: 10.2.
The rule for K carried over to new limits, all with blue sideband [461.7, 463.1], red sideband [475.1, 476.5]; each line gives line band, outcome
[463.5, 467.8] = 0.13 nm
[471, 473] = -0.05 nm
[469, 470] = 0.03 nm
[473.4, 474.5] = -0.01 nm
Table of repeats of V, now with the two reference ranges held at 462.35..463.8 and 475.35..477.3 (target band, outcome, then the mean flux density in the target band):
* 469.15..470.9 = 0.083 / 9.79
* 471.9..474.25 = -0.035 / 10.4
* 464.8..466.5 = -0.036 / 10.5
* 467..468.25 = 0.024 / 10.1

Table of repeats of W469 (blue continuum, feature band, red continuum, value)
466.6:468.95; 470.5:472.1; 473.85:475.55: 0.04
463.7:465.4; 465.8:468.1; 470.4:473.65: 0.01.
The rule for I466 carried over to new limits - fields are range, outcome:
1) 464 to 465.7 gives 10.3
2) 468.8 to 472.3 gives 10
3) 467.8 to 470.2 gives 10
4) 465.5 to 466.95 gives 10.2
